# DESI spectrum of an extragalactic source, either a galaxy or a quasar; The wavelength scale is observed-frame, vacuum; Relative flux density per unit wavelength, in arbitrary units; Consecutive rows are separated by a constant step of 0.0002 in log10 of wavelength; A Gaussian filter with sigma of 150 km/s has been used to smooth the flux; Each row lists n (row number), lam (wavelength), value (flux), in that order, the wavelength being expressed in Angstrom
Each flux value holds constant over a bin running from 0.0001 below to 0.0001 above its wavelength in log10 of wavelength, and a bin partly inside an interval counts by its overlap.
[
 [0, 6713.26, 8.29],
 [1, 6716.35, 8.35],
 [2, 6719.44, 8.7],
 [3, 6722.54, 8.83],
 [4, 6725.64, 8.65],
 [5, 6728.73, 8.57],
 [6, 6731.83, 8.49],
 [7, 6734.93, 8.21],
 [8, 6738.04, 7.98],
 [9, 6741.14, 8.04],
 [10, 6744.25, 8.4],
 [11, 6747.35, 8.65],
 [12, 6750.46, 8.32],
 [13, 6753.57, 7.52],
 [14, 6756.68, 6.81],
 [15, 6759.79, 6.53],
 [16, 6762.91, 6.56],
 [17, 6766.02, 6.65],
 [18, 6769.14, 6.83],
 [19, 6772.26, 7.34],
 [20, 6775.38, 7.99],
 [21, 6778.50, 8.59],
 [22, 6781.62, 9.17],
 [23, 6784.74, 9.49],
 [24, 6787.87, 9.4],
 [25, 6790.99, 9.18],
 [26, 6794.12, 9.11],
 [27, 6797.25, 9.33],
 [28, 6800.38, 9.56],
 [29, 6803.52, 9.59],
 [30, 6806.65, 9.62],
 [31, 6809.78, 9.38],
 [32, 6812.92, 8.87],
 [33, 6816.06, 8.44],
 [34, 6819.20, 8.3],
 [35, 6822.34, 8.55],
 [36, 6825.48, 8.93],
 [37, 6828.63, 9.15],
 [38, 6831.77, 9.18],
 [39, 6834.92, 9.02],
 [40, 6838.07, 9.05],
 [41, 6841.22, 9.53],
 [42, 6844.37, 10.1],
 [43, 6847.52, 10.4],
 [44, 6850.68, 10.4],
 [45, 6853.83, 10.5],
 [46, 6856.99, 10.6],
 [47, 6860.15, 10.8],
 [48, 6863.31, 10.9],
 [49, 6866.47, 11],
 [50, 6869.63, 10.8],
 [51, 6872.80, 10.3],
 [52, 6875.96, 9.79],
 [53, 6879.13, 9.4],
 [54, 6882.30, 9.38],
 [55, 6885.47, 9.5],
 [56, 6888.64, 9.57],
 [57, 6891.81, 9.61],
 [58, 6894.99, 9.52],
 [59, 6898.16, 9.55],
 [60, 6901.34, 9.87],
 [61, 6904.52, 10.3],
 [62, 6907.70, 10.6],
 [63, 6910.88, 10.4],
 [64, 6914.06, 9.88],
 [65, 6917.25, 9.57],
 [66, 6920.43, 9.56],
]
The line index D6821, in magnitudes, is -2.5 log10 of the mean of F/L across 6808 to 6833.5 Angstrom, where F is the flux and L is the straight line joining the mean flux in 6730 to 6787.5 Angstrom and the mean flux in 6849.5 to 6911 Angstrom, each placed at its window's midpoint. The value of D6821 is 0.02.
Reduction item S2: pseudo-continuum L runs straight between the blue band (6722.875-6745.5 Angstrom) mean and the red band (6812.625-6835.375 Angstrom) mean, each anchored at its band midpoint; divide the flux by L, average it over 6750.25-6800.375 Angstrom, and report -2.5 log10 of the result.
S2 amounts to 0.06 mag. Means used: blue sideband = 8.36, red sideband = 8.79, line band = 8.09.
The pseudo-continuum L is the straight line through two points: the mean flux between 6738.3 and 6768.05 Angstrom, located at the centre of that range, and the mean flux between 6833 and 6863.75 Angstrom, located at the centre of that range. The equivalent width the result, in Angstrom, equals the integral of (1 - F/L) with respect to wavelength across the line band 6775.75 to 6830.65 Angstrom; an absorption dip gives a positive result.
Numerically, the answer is -1.5 Angstrom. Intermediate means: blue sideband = 7.51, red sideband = 10.1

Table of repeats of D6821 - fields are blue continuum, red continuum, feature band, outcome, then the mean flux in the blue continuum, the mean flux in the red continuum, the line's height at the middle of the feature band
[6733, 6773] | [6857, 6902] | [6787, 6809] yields -0.120 mag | 7.54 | 10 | 8.42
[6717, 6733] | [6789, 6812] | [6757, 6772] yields 0.321 mag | 8.64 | 9.38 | 9.03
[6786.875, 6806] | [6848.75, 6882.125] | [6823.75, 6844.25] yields 0.083 mag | 9.37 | 10.4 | 9.93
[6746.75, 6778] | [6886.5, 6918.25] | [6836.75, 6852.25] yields -0.125 mag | 7.32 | 9.89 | 8.83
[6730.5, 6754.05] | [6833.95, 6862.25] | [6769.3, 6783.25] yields 0.089 mag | 8.23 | 10.1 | 8.82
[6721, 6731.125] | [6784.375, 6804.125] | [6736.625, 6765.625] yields 0.173 mag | 8.67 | 9.36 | 8.92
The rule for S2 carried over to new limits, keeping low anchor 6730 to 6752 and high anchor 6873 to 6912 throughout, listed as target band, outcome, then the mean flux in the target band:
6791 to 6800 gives -0.05 mag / 9.26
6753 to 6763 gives 0.23 mag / 6.83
